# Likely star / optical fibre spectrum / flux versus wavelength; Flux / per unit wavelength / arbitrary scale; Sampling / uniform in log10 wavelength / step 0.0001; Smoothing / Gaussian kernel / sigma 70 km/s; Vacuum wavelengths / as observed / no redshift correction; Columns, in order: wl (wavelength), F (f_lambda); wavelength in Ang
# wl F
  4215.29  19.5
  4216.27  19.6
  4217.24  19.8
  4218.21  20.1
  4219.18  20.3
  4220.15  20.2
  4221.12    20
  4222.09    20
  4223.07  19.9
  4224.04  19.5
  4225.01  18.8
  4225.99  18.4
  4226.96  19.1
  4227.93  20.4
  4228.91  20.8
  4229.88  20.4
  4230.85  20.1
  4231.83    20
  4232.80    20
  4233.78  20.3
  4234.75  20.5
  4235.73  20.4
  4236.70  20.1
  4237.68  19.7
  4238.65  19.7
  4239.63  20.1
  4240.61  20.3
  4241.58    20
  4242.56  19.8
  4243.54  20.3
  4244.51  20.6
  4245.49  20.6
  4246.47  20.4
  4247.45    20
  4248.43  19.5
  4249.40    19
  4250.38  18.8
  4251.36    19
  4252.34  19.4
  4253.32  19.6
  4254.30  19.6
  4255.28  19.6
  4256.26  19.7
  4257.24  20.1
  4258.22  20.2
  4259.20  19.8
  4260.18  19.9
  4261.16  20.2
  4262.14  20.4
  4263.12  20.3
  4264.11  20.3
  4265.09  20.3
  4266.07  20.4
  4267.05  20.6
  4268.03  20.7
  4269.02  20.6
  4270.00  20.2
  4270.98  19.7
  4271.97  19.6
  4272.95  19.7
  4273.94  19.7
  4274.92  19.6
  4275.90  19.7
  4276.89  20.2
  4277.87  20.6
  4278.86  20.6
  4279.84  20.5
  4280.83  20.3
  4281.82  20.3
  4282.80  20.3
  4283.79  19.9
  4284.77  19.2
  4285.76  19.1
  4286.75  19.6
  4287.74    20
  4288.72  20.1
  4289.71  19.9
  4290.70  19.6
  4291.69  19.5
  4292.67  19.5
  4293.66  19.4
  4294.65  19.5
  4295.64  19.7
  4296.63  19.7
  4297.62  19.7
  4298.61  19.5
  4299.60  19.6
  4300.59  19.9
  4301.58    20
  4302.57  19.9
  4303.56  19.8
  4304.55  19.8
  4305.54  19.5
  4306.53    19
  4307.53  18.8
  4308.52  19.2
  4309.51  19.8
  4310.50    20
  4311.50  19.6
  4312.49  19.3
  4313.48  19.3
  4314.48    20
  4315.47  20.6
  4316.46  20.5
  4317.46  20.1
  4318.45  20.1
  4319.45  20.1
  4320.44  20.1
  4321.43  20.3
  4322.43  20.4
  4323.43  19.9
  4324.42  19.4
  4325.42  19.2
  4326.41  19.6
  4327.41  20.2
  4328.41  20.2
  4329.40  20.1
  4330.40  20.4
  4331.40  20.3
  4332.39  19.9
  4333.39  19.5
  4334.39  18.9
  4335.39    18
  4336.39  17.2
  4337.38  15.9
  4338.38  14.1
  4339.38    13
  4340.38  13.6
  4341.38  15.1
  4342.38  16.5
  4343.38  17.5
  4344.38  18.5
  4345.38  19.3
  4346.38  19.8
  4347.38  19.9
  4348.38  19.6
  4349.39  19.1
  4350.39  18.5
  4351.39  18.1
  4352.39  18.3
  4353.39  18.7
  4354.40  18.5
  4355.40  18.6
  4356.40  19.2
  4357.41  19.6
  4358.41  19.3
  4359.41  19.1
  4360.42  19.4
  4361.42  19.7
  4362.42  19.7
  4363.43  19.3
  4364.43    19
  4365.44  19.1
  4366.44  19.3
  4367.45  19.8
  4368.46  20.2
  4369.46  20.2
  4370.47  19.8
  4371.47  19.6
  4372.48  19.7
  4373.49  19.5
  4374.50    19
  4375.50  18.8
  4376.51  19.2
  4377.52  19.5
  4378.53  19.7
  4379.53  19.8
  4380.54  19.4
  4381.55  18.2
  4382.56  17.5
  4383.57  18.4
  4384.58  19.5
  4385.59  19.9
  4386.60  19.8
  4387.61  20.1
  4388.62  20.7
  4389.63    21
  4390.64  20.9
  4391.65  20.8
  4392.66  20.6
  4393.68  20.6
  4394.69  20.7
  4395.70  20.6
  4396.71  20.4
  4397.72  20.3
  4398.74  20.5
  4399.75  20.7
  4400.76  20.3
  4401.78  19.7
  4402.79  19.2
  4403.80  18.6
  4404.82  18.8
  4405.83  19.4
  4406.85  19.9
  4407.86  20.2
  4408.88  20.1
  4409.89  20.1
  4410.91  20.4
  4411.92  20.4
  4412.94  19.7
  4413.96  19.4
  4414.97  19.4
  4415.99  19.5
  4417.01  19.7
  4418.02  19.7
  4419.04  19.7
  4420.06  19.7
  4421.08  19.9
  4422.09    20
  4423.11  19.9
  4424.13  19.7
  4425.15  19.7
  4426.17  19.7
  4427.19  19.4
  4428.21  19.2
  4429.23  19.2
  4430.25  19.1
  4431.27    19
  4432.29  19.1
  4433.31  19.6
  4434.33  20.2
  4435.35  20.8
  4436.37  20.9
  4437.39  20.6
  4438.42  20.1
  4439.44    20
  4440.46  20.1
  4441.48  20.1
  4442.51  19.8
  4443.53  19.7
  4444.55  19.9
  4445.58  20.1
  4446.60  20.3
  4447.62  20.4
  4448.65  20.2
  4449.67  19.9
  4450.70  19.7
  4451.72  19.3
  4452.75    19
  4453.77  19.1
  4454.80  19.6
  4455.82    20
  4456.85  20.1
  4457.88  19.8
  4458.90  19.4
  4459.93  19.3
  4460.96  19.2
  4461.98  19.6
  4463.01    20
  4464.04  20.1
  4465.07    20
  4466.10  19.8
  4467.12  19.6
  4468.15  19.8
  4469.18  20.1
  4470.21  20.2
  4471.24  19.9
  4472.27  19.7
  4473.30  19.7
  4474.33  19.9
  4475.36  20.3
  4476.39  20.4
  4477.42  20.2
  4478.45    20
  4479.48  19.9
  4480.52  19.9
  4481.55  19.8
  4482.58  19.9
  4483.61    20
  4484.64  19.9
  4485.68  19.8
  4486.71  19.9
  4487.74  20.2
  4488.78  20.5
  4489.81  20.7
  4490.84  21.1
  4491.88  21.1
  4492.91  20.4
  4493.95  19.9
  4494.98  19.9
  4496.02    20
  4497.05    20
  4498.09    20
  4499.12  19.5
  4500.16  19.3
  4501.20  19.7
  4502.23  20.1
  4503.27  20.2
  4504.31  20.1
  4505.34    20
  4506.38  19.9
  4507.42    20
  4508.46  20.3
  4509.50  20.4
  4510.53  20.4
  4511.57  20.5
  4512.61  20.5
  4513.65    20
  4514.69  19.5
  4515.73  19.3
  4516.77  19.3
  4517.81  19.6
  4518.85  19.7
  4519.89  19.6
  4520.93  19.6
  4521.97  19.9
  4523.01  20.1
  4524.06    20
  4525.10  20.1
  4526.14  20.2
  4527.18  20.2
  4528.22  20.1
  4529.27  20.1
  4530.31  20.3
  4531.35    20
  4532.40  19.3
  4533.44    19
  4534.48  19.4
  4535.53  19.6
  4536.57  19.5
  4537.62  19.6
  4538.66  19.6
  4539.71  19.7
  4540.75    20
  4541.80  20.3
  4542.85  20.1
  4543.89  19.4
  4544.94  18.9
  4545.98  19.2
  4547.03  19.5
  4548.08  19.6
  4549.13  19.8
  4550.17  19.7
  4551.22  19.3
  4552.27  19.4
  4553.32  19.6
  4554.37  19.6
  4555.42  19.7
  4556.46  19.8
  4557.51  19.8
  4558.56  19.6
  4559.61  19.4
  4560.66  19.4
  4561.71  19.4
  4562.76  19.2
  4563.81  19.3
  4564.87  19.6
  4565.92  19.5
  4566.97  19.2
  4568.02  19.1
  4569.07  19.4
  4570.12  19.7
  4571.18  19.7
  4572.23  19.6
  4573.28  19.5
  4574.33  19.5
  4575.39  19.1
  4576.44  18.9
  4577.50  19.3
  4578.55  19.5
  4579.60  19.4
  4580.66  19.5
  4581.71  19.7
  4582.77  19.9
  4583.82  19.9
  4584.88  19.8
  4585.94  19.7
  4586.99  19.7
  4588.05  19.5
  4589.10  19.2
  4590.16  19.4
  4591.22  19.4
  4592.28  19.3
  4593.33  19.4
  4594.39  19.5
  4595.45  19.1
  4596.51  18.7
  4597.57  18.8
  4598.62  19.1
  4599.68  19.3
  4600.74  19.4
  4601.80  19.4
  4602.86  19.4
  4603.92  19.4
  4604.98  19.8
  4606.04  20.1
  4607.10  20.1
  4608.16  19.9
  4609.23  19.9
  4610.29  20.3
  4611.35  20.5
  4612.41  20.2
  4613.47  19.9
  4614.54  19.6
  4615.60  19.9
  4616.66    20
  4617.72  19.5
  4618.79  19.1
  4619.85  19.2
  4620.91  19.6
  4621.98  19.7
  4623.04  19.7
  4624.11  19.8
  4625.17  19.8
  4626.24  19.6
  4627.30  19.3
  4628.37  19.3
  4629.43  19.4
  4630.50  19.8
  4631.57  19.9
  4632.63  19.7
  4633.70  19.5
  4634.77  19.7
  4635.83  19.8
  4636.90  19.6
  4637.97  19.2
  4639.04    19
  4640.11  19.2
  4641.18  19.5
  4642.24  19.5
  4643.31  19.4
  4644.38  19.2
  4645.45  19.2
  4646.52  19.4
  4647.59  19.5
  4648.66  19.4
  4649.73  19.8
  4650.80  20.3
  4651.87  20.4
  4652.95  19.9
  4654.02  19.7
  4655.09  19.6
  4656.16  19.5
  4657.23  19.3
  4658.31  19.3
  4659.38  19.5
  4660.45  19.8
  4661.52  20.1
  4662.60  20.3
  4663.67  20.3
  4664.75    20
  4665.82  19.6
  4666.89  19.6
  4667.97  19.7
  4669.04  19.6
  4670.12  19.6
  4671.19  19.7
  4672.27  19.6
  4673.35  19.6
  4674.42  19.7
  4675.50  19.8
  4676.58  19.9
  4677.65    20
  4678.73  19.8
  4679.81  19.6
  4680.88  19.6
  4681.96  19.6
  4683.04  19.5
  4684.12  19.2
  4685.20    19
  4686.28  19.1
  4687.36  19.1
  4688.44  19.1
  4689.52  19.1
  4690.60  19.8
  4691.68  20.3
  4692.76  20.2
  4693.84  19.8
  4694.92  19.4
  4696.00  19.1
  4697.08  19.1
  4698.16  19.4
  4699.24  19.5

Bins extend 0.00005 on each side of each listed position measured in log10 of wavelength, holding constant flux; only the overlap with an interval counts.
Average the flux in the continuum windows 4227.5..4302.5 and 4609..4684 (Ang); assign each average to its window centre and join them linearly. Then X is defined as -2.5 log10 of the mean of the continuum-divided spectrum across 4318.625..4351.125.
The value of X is 0.08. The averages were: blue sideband 20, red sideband 19.7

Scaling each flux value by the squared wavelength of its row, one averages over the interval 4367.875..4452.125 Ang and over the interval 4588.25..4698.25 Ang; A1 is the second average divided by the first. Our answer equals 1.10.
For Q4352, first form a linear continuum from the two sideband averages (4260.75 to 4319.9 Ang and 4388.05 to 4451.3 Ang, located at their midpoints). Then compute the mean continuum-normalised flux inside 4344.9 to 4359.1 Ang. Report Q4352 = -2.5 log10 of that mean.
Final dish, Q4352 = 0.05 mag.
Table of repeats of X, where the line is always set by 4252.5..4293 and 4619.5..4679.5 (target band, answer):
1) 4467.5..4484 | -0.01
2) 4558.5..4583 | 0.02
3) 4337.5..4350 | 0.16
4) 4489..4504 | -0.02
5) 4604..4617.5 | -0.02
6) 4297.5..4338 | 0.02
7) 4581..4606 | 0.01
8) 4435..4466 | 0.00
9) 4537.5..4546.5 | 0.00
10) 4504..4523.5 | -0.01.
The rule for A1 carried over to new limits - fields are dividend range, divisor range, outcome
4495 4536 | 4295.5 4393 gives 1.12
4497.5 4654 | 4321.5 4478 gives 1.09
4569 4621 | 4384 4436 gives 1.07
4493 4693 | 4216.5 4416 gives 1.14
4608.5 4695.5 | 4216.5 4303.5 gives 1.18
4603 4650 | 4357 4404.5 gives 1.11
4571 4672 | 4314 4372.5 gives 1.17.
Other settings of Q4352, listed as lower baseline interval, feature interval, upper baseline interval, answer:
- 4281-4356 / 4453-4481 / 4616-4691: -0.03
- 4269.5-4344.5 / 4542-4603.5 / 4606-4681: 0.01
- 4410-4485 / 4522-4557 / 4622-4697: 0.00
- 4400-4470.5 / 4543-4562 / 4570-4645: 0.01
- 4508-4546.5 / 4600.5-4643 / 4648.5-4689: 0.00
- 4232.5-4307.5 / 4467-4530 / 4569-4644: -0.02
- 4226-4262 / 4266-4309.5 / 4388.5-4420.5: 0.01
